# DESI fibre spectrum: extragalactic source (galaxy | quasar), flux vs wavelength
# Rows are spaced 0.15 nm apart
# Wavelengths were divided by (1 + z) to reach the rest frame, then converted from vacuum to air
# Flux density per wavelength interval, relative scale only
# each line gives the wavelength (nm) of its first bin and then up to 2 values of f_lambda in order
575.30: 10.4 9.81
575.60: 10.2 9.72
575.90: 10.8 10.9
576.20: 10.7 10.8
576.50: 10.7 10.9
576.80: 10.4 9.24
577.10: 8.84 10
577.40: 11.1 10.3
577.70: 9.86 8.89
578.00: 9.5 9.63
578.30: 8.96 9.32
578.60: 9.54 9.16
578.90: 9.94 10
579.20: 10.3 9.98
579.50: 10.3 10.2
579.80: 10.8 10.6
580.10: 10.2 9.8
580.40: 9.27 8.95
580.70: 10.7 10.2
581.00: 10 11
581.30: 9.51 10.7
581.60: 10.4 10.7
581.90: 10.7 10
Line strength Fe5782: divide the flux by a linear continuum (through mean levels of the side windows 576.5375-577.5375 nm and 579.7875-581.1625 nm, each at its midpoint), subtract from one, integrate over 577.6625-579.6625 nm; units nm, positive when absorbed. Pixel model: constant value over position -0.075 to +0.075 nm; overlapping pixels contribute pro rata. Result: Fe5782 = 0.09 nm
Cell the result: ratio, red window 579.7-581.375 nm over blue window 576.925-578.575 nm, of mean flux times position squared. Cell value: 1.06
